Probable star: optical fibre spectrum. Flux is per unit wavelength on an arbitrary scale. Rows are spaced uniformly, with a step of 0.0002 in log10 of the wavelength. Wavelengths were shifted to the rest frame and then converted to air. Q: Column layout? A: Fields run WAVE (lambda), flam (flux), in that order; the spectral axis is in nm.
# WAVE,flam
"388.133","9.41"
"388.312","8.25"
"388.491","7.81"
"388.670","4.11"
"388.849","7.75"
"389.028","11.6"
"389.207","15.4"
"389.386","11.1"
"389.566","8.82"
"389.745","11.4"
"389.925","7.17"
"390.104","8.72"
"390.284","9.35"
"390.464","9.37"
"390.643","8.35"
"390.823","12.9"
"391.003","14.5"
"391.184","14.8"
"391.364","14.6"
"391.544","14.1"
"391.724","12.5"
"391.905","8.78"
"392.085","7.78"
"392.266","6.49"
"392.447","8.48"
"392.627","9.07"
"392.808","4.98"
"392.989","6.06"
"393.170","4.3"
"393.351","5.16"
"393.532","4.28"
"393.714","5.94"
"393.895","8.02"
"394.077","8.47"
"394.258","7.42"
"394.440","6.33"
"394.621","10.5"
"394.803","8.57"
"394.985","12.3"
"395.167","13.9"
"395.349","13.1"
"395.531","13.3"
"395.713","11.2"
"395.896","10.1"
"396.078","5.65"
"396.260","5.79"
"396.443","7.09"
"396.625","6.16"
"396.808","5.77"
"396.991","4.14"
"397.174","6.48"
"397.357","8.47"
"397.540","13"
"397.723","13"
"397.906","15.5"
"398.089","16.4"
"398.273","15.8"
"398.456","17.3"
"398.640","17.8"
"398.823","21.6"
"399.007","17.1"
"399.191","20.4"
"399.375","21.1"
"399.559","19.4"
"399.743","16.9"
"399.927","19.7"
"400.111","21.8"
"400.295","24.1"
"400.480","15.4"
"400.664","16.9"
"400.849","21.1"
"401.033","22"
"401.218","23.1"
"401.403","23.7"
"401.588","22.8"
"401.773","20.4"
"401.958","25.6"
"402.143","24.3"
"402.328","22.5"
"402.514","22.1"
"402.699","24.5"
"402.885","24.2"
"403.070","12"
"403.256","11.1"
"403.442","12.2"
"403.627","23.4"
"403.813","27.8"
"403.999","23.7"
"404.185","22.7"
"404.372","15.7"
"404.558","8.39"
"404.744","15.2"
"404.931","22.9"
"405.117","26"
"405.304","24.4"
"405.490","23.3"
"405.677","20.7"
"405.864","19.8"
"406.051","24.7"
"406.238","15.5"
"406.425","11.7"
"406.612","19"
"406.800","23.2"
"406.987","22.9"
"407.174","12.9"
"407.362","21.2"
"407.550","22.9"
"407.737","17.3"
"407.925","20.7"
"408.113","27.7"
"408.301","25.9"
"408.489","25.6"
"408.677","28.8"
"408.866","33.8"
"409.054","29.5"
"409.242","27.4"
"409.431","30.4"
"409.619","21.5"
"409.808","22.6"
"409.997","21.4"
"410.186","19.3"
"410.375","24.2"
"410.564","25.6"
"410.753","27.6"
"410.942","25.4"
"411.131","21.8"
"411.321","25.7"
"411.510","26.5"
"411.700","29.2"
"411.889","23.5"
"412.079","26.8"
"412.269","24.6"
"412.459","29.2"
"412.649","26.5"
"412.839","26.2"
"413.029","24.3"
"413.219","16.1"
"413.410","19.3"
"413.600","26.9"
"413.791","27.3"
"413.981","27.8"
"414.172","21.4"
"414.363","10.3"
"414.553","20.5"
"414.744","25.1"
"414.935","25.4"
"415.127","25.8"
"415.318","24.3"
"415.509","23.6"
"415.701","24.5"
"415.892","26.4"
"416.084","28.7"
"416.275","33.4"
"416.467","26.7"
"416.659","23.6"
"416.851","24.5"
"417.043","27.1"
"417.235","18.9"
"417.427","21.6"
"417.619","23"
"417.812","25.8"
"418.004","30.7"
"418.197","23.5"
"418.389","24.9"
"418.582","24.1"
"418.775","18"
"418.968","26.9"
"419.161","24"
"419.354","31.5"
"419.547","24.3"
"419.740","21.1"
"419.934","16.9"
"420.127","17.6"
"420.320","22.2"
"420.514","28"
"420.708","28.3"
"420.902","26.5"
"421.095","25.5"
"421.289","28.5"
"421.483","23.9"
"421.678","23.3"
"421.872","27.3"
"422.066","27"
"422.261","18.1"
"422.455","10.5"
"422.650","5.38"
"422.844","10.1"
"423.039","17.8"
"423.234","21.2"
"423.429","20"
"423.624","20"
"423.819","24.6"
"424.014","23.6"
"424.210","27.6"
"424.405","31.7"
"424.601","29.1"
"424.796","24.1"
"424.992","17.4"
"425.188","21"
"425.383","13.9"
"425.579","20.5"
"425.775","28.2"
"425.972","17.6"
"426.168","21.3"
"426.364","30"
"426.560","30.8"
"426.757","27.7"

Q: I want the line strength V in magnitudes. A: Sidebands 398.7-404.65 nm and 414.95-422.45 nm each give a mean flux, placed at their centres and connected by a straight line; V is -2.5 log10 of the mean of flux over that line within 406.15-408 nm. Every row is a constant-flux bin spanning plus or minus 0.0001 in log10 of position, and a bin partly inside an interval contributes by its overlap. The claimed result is 0.16 mag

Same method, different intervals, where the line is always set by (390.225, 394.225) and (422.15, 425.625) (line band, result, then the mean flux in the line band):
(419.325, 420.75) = -0.24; 23.2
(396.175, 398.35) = 0.11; 9.77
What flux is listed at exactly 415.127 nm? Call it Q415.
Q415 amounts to 25.8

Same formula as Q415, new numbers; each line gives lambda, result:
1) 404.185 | 22.7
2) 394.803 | 8.57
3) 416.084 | 28.7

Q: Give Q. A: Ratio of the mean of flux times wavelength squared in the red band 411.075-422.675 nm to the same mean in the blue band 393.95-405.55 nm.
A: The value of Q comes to 1.6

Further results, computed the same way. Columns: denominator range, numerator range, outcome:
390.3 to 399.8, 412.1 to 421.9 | 2.48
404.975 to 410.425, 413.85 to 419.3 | 1.11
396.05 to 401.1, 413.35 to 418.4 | 1.78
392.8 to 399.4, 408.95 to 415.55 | 2.49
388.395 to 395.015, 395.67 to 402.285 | 1.85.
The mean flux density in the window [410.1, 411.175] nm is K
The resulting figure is 24.1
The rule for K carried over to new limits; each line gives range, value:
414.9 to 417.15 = 26.1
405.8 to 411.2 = 23.1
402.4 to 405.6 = 20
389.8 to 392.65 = 10.5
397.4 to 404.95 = 19.3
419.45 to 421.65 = 23.9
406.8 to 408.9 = 23.3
